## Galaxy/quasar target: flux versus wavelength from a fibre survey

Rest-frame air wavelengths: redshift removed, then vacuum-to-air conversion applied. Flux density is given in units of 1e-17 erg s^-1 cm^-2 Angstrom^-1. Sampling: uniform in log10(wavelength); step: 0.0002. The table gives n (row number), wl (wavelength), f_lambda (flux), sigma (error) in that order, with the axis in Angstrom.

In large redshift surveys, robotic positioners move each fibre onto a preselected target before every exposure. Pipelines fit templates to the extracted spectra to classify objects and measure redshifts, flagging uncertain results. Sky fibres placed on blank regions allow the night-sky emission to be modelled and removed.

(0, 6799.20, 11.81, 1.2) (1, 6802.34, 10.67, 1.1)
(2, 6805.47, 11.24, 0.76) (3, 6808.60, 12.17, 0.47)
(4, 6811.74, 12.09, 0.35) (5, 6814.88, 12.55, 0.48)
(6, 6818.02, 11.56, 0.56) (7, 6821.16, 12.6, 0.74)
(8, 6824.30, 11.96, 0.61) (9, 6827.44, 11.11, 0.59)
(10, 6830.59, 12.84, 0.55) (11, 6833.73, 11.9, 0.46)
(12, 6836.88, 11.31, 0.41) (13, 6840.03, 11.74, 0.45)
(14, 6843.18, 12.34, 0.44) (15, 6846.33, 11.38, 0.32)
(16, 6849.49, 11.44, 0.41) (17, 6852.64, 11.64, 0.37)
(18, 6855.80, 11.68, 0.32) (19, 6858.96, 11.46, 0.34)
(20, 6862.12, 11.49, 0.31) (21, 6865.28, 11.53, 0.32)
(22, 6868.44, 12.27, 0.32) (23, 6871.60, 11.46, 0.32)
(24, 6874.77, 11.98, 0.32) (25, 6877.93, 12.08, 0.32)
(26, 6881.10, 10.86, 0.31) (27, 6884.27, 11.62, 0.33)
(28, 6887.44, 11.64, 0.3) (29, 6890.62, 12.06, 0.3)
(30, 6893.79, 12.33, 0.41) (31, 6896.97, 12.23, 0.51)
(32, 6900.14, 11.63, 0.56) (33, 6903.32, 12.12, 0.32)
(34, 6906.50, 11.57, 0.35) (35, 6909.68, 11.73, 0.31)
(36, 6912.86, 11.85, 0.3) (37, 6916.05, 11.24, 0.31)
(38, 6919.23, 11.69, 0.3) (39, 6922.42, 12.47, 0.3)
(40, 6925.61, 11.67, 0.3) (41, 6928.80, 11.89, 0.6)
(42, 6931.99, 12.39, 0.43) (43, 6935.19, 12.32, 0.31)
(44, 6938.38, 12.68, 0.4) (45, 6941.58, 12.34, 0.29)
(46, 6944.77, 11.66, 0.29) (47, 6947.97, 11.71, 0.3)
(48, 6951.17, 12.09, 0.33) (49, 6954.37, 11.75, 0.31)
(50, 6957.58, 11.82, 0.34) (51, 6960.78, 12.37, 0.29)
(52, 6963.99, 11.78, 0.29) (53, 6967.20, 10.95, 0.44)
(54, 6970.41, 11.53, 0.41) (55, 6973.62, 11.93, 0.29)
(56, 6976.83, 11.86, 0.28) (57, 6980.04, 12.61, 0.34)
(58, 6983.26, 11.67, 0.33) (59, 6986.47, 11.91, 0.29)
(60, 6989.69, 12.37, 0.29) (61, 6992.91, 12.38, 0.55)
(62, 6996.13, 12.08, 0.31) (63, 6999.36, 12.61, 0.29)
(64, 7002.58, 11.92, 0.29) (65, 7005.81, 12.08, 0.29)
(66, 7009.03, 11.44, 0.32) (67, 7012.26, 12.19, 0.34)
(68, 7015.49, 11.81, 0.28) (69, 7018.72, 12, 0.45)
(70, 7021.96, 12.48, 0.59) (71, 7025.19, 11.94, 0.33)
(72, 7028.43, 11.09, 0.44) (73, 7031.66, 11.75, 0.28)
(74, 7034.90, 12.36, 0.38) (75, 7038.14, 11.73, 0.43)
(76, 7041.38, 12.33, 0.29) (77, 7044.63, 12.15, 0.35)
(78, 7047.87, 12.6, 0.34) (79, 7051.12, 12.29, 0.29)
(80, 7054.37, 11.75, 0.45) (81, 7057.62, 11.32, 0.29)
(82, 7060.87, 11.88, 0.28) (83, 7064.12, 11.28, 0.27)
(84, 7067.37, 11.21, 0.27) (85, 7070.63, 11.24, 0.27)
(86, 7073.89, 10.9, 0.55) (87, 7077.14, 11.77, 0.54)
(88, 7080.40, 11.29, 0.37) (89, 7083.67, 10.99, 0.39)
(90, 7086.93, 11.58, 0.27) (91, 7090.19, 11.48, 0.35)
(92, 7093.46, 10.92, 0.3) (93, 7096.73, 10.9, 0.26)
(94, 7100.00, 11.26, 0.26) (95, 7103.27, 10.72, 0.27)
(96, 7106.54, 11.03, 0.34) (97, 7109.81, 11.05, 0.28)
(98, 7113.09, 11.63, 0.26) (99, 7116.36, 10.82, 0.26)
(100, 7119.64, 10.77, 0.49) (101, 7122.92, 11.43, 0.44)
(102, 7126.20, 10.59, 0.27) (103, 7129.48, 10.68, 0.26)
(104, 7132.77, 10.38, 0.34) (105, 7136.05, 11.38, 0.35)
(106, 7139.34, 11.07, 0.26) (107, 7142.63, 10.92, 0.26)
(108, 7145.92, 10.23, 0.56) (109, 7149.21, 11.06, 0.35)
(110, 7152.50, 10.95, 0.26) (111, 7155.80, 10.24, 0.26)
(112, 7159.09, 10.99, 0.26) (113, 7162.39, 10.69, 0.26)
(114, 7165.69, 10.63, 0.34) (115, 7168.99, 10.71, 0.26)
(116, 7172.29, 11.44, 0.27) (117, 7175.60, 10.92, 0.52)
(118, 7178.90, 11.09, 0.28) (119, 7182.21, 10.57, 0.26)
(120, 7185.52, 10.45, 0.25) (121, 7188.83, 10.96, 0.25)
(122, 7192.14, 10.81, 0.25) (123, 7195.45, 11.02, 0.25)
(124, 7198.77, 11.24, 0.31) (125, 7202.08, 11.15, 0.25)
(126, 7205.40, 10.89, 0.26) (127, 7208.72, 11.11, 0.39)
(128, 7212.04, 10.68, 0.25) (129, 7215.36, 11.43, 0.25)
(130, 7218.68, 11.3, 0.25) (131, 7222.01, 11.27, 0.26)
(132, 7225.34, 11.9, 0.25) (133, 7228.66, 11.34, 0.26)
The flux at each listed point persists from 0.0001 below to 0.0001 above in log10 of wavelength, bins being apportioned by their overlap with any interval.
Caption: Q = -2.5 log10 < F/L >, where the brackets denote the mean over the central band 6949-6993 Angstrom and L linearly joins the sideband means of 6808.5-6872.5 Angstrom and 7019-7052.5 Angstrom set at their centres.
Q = 0.01 mag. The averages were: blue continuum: 11.8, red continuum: 12.1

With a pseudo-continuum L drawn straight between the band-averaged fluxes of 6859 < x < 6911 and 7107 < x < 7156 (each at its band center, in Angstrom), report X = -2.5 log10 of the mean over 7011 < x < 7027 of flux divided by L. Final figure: -0.07 mag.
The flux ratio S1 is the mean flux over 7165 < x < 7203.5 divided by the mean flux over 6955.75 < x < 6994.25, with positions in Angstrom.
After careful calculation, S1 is 0.92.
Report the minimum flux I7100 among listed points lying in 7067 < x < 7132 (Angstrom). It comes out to 10.59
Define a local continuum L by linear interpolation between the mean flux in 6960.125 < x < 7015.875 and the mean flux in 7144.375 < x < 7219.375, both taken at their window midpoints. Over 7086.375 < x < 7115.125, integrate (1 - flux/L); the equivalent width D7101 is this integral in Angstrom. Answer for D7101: 0.5 Angstrom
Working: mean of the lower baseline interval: 12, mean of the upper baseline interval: 10.9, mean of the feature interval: 11.2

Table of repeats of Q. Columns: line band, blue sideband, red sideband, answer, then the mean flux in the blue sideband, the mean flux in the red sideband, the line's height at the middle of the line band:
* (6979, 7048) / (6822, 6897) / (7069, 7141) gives -0.07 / 11.8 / 11.1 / 11.3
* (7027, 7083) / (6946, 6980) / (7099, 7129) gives -0.03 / 11.8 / 11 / 11.3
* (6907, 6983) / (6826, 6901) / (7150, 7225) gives -0.03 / 11.8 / 11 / 11.6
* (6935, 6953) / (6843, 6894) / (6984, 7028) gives -0.02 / 11.7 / 12.1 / 11.9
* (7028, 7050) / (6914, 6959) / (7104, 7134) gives -0.06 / 12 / 10.9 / 11.4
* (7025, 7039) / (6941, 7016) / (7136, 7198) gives -0.01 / 12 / 10.8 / 11.6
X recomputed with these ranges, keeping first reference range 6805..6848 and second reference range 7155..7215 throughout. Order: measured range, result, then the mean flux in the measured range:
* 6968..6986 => -0.036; 11.9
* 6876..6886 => 0.021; 11.5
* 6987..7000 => -0.078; 12.3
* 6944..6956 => -0.022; 11.8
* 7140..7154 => 0.019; 10.8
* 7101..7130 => 0.010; 11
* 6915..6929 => -0.014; 11.8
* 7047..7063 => -0.061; 11.9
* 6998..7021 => -0.057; 12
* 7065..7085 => -0.003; 11.2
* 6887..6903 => -0.026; 12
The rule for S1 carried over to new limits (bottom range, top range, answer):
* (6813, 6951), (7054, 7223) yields 0.93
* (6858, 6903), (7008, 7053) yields 1.02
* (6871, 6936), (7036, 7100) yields 0.98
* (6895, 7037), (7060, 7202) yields 0.92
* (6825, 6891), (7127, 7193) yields 0.92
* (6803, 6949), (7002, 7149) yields 0.96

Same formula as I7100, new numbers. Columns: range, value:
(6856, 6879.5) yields 11.46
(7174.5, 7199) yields 10.45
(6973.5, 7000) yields 11.67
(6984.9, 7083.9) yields 10.9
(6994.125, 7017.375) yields 11.44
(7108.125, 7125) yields 10.77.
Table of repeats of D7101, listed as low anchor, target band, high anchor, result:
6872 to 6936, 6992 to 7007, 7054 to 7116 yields -0.87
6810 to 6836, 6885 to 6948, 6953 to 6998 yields 0.09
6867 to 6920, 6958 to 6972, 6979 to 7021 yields 0.36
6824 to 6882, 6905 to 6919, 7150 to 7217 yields -0.05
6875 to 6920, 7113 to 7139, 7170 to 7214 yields 0.48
